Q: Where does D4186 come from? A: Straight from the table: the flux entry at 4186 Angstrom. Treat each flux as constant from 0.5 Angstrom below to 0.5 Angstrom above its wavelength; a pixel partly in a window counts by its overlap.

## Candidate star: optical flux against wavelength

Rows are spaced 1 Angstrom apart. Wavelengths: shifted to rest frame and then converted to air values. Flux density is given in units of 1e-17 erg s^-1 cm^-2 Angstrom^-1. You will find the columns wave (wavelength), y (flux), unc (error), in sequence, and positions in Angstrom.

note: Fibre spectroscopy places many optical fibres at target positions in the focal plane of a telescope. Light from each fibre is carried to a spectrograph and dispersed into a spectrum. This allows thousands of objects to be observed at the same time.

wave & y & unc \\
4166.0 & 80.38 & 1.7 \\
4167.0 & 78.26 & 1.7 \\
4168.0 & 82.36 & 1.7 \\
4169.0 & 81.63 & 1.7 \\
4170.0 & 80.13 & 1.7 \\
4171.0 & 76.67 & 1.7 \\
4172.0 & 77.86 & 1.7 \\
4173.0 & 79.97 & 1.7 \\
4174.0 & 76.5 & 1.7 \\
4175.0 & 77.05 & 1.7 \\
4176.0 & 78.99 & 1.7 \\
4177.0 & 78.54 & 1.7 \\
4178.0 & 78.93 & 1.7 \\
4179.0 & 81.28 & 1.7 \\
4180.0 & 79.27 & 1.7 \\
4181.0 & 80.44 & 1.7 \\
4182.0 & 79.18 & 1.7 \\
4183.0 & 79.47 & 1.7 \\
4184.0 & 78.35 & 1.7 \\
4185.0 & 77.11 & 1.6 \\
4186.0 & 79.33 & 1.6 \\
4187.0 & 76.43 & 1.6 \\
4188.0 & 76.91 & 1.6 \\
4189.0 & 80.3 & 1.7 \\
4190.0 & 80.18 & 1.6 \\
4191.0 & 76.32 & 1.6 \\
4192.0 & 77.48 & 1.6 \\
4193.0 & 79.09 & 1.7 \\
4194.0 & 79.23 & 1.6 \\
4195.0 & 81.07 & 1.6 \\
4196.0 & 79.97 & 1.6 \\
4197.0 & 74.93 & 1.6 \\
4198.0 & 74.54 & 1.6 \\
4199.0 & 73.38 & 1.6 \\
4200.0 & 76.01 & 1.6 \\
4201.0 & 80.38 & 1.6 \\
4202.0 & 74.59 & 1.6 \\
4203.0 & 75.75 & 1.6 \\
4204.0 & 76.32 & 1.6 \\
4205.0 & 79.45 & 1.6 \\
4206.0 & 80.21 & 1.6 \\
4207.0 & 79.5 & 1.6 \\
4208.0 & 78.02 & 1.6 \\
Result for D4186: 79.33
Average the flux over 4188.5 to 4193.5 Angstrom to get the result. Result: 78.7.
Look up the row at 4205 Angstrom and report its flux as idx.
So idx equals 79.45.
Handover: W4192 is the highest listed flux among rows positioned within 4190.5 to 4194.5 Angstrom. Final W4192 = 79.23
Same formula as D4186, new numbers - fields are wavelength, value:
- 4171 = 76.67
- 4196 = 79.97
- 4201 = 80.38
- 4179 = 81.28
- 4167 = 78.26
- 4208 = 78.02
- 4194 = 79.23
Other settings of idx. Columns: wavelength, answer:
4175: 77.05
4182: 79.18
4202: 74.59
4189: 80.3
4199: 73.38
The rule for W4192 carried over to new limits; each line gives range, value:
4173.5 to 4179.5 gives 81.28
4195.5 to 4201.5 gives 80.38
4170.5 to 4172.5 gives 77.86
